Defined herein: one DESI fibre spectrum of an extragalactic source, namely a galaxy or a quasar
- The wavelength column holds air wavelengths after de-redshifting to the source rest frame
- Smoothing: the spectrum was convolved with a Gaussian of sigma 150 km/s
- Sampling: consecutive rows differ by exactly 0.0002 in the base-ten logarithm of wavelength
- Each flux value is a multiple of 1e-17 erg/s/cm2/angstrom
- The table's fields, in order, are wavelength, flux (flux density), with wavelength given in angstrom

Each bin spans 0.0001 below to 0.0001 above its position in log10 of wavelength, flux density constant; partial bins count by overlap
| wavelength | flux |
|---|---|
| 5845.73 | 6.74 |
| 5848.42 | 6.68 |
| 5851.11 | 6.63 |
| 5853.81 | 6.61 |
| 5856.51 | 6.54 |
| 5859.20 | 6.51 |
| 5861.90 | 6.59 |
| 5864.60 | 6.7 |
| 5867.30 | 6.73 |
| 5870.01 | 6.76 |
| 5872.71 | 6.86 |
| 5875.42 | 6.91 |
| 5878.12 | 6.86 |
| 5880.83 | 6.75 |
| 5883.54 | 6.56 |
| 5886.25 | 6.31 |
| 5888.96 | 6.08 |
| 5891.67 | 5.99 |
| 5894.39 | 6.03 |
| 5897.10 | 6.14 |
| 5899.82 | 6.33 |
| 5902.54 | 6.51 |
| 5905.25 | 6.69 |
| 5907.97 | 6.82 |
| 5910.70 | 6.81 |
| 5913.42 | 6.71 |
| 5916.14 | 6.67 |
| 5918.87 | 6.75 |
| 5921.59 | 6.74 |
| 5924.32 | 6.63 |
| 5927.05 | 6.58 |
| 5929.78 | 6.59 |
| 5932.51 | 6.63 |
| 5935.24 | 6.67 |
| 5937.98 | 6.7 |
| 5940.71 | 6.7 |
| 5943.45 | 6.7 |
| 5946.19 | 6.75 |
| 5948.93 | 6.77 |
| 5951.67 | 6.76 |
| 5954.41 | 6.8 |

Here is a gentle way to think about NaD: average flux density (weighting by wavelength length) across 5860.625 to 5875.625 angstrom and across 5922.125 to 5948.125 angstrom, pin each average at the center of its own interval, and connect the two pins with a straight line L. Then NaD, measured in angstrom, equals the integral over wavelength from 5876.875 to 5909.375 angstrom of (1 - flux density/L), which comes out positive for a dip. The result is 1.4 angstrom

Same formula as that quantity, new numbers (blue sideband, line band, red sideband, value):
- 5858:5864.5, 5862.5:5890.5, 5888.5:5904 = -1.02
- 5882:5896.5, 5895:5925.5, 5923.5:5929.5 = -0.85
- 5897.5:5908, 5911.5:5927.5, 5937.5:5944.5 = -0.22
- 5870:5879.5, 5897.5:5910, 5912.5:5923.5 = 0.37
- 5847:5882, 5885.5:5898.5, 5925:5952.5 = 1.15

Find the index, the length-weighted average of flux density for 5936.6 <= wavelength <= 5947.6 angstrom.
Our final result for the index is 6.71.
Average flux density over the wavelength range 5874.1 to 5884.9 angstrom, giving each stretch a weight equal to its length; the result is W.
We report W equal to 6.77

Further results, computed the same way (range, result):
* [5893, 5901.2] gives 6.16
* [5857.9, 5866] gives 6.6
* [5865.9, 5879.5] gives 6.82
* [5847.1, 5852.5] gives 6.65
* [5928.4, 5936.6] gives 6.63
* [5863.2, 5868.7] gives 6.71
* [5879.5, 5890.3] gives 6.42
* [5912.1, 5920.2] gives 6.71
